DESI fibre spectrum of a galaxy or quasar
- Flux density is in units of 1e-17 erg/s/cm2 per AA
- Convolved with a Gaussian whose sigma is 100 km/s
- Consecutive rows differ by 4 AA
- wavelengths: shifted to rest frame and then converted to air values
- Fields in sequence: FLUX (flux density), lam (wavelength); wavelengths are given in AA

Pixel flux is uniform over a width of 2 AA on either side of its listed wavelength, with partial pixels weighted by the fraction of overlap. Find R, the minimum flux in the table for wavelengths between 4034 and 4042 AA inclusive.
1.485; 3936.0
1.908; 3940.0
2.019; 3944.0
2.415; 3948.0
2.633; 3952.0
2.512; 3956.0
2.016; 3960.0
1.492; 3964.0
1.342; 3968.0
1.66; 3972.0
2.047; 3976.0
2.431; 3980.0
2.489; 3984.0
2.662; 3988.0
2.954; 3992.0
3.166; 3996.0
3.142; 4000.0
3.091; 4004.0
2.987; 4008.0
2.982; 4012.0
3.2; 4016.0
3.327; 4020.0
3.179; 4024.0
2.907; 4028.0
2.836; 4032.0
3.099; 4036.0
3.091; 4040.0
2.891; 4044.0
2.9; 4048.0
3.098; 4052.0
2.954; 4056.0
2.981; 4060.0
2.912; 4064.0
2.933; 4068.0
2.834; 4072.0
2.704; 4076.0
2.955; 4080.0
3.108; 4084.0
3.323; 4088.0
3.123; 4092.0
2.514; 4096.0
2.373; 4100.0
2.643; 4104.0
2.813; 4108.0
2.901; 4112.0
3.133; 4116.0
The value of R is 3.091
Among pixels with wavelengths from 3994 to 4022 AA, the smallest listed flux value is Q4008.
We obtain 2.982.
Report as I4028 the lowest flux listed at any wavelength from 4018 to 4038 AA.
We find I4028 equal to 2.836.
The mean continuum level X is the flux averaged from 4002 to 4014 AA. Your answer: 3.02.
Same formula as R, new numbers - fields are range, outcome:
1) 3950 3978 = 1.342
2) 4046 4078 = 2.704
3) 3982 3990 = 2.489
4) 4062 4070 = 2.912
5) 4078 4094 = 2.955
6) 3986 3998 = 2.662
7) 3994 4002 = 3.142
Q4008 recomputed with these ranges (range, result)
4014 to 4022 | 3.2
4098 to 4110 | 2.373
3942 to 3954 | 2.019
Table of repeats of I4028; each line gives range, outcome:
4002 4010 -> 2.987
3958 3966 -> 1.492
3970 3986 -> 1.66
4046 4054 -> 2.9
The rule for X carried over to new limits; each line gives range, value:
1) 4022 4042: 3.02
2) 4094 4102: 2.44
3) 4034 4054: 3.02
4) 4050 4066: 2.99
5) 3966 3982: 1.87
